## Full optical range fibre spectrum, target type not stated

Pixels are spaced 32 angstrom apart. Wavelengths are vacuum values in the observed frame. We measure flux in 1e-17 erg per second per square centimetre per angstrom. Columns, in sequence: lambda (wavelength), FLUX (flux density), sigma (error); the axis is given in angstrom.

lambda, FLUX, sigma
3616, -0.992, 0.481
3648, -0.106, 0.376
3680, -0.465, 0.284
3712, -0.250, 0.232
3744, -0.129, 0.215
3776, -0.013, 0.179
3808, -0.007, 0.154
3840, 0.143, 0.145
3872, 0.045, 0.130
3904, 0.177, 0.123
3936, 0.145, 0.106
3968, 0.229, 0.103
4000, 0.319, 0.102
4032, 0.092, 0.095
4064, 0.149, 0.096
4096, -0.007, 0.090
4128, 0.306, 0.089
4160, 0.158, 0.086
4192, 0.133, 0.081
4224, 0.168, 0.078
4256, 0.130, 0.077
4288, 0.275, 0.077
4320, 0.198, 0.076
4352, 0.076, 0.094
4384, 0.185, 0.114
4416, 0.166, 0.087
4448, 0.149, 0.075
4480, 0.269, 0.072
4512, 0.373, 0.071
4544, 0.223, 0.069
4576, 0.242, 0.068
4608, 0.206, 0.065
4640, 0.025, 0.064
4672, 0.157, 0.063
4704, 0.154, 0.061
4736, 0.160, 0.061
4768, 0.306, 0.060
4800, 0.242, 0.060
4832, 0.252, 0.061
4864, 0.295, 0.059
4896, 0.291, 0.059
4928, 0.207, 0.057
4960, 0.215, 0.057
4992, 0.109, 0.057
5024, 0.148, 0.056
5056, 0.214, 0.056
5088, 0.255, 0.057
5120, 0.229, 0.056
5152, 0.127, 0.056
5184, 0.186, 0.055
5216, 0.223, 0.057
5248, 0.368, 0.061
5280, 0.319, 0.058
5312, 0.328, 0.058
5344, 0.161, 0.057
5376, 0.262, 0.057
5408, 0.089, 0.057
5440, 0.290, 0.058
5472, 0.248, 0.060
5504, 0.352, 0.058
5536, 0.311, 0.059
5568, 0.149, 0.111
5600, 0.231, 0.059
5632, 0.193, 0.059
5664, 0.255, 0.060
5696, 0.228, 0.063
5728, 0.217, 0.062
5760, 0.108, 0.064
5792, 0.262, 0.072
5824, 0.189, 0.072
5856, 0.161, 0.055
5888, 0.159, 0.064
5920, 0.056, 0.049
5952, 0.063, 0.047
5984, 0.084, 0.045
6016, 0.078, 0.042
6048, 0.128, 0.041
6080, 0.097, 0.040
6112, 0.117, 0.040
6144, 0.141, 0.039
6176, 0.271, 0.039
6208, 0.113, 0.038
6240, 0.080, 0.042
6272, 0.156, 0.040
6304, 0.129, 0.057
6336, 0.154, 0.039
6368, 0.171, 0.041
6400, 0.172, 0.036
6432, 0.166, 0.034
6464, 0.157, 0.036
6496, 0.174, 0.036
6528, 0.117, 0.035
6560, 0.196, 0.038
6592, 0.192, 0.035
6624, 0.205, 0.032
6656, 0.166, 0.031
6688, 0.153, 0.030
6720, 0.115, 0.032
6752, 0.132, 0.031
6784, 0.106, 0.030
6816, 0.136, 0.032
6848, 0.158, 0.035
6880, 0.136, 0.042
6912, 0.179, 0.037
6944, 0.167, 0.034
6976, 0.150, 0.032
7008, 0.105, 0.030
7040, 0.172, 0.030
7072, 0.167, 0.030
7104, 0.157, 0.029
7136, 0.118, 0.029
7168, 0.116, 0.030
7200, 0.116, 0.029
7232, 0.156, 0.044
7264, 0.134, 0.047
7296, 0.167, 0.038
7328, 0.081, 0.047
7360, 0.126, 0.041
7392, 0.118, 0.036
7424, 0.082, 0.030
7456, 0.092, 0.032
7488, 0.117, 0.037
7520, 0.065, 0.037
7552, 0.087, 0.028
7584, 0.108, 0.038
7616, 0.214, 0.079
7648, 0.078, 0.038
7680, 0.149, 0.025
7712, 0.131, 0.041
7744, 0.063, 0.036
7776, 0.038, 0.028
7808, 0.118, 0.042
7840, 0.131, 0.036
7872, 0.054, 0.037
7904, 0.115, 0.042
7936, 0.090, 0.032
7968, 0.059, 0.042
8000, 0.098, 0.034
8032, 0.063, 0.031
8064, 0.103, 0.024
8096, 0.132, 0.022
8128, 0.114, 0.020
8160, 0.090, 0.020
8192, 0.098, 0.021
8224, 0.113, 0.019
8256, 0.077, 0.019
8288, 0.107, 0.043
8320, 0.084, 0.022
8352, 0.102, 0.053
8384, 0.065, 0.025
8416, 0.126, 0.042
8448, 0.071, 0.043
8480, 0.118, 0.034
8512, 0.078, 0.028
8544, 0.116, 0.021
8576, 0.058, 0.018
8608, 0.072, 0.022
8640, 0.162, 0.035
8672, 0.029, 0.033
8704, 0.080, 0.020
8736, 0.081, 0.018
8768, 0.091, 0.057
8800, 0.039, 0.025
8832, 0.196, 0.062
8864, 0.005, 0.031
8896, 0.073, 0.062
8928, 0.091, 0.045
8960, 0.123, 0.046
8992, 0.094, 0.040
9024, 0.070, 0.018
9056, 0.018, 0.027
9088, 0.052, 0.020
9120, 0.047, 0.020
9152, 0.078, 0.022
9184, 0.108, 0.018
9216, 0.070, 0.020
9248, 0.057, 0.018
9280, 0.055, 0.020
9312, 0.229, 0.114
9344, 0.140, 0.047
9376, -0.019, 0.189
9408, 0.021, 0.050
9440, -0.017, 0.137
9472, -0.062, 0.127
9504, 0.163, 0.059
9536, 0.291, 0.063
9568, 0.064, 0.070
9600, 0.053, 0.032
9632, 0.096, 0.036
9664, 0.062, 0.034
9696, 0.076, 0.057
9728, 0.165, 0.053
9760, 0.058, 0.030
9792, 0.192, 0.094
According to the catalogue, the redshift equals 0.029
